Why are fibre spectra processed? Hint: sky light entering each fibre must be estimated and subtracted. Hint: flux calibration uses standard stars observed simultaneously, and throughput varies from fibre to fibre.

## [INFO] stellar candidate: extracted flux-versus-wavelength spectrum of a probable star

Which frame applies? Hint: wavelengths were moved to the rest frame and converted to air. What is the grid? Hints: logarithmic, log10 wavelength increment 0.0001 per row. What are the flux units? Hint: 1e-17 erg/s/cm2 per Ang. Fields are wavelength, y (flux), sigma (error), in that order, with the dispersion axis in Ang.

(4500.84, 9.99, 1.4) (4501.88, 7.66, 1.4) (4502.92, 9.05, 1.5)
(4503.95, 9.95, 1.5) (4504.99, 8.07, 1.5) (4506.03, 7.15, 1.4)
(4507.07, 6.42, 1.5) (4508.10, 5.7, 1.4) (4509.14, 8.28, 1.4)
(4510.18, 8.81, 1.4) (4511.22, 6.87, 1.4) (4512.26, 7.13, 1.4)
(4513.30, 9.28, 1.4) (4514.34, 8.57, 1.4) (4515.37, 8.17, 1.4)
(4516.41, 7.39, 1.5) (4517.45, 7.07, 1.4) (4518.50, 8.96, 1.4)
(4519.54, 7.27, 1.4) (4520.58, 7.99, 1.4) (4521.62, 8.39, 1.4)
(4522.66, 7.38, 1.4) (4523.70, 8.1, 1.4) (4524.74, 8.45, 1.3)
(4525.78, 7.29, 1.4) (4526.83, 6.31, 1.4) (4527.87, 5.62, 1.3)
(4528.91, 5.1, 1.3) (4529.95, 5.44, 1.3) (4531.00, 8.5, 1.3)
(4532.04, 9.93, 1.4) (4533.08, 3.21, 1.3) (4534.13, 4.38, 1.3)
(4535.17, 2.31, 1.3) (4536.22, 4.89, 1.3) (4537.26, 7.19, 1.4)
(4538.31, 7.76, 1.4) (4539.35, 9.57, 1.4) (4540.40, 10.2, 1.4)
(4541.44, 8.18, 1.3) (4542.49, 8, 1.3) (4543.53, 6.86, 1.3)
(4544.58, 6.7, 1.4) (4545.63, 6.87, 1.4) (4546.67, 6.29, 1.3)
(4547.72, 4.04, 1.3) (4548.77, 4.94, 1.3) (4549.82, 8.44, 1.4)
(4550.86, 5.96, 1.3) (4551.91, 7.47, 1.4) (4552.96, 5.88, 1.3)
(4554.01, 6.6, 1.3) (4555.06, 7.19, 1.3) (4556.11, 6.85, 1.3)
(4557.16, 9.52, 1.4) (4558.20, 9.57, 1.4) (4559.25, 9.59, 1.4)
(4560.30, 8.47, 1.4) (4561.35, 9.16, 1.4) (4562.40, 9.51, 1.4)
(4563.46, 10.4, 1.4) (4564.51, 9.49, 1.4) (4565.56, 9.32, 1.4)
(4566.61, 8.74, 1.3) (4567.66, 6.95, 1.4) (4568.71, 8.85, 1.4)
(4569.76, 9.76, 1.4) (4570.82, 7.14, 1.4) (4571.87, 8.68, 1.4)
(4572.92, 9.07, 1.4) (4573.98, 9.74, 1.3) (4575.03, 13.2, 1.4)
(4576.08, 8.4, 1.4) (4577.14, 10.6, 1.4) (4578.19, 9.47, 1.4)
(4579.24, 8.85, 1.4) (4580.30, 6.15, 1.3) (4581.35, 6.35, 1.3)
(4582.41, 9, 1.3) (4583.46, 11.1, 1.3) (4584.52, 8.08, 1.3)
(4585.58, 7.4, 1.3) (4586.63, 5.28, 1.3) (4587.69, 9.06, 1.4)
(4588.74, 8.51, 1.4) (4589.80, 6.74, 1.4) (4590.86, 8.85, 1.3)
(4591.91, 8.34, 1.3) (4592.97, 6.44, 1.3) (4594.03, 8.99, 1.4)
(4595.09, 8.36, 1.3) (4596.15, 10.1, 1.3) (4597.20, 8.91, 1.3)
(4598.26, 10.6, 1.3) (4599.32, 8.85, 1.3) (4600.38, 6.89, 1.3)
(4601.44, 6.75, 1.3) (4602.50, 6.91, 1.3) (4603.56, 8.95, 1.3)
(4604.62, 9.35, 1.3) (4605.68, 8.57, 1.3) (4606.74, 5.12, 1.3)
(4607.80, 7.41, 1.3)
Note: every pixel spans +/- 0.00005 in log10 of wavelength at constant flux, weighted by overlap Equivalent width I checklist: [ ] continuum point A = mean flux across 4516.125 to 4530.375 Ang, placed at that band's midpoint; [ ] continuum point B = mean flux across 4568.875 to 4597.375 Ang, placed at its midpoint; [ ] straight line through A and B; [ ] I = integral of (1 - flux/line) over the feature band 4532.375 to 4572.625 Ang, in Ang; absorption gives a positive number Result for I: 2.0 Ang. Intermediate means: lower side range 7.2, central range 7.52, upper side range 8.61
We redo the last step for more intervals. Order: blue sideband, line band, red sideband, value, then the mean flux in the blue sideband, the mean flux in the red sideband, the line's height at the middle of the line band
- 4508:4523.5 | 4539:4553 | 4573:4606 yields 1.8 Ang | 7.88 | 8.55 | 8.15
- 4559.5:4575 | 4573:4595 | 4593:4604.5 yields 0.6 Ang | 9.09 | 8.47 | 8.76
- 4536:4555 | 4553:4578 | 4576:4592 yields -4.1 Ang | 7.03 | 8.26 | 7.67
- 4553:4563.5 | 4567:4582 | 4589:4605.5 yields -0.7 Ang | 8.47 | 8.34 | 8.42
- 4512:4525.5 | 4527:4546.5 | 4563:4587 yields 3.7 Ang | 8.02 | 8.8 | 8.27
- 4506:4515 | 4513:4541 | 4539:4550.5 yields 0.9 Ang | 7.62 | 7.23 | 7.43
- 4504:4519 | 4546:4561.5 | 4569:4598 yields 1.9 Ang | 7.77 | 8.63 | 8.28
